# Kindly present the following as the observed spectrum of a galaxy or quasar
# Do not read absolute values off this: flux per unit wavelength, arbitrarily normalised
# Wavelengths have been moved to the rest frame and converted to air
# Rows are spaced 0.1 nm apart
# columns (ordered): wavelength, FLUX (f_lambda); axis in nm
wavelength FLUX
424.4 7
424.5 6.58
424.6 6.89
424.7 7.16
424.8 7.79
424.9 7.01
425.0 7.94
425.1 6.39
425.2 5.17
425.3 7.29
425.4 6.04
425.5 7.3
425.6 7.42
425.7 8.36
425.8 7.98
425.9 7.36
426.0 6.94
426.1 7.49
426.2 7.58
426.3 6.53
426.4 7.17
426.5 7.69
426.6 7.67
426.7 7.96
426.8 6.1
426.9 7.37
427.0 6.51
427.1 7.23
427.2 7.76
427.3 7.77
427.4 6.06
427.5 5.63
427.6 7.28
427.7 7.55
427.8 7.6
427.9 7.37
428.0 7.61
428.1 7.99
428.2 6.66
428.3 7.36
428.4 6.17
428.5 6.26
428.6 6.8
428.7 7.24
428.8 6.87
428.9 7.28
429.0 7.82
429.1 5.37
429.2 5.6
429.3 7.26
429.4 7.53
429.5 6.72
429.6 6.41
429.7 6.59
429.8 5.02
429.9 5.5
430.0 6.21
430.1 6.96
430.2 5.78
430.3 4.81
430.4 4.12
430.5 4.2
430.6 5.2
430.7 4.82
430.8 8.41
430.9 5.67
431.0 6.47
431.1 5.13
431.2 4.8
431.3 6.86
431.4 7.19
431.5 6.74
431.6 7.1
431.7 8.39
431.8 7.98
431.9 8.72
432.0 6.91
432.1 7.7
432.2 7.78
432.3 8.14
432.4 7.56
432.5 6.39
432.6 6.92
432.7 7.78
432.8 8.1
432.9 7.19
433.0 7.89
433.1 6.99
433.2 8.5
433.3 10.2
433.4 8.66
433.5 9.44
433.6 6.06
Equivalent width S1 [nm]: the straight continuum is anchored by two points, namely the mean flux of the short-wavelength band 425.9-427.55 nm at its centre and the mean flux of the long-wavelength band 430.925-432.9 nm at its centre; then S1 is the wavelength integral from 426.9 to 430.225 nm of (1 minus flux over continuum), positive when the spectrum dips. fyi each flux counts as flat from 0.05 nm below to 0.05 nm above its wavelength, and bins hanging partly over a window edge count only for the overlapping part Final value 0.15 nm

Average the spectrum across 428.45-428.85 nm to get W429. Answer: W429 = 6.79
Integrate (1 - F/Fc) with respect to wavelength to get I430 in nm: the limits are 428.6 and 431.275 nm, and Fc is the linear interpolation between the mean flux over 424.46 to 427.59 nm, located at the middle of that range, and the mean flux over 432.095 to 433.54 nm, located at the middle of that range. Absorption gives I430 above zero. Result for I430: 0.53 nm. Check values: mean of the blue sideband 7.11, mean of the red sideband 7.95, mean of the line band 6.09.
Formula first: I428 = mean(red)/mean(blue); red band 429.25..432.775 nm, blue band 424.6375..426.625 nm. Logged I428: 0.91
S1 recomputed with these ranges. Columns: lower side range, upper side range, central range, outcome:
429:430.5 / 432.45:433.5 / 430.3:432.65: 0.15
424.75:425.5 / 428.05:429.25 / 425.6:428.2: -0.18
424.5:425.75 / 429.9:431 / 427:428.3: -0.16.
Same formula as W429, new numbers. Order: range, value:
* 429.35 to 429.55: 7.12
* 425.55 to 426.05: 7.61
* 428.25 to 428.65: 6.65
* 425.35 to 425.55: 6.67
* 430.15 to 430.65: 4.82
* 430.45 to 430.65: 4.7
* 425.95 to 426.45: 7.14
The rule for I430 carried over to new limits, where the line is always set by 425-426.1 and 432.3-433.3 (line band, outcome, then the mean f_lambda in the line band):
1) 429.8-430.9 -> 0.28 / 5.58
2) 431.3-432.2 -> 0.00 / 7.56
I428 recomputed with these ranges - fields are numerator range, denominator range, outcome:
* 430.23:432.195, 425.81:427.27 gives 0.88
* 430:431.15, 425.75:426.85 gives 0.77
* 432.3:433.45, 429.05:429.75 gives 1.21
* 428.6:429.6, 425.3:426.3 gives 0.93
